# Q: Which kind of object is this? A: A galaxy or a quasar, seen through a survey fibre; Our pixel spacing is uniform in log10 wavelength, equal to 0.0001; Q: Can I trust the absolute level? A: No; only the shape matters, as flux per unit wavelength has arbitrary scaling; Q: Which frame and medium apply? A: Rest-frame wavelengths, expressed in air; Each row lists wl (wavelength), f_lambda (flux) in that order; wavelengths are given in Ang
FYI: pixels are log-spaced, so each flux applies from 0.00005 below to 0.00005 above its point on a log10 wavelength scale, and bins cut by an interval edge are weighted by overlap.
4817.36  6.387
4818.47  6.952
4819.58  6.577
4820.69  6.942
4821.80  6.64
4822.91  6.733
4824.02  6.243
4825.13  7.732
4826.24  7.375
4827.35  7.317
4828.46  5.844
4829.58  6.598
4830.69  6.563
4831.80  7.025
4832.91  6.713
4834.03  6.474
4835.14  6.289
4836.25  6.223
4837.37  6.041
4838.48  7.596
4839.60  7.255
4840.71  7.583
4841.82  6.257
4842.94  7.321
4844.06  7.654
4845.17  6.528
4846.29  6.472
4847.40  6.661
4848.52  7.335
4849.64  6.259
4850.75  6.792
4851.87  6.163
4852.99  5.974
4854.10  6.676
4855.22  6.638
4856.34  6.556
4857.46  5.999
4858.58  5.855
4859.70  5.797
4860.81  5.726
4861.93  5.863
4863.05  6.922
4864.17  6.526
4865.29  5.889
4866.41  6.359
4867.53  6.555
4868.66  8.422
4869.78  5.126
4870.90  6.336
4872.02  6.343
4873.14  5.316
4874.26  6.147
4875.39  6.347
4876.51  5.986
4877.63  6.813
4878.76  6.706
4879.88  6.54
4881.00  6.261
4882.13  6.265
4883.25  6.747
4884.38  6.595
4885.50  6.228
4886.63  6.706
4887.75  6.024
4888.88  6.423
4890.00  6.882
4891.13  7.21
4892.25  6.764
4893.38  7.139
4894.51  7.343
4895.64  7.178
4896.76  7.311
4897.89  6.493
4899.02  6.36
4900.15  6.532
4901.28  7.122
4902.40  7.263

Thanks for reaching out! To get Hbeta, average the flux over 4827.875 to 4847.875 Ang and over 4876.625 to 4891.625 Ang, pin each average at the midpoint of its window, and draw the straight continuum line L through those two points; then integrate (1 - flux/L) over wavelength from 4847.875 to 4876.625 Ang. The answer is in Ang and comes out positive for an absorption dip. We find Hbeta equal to 1.41 Ang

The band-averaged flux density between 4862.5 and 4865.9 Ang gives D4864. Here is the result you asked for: 6.44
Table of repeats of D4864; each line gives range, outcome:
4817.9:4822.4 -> 6.78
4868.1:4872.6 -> 6.56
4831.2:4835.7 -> 6.63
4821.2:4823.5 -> 6.69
